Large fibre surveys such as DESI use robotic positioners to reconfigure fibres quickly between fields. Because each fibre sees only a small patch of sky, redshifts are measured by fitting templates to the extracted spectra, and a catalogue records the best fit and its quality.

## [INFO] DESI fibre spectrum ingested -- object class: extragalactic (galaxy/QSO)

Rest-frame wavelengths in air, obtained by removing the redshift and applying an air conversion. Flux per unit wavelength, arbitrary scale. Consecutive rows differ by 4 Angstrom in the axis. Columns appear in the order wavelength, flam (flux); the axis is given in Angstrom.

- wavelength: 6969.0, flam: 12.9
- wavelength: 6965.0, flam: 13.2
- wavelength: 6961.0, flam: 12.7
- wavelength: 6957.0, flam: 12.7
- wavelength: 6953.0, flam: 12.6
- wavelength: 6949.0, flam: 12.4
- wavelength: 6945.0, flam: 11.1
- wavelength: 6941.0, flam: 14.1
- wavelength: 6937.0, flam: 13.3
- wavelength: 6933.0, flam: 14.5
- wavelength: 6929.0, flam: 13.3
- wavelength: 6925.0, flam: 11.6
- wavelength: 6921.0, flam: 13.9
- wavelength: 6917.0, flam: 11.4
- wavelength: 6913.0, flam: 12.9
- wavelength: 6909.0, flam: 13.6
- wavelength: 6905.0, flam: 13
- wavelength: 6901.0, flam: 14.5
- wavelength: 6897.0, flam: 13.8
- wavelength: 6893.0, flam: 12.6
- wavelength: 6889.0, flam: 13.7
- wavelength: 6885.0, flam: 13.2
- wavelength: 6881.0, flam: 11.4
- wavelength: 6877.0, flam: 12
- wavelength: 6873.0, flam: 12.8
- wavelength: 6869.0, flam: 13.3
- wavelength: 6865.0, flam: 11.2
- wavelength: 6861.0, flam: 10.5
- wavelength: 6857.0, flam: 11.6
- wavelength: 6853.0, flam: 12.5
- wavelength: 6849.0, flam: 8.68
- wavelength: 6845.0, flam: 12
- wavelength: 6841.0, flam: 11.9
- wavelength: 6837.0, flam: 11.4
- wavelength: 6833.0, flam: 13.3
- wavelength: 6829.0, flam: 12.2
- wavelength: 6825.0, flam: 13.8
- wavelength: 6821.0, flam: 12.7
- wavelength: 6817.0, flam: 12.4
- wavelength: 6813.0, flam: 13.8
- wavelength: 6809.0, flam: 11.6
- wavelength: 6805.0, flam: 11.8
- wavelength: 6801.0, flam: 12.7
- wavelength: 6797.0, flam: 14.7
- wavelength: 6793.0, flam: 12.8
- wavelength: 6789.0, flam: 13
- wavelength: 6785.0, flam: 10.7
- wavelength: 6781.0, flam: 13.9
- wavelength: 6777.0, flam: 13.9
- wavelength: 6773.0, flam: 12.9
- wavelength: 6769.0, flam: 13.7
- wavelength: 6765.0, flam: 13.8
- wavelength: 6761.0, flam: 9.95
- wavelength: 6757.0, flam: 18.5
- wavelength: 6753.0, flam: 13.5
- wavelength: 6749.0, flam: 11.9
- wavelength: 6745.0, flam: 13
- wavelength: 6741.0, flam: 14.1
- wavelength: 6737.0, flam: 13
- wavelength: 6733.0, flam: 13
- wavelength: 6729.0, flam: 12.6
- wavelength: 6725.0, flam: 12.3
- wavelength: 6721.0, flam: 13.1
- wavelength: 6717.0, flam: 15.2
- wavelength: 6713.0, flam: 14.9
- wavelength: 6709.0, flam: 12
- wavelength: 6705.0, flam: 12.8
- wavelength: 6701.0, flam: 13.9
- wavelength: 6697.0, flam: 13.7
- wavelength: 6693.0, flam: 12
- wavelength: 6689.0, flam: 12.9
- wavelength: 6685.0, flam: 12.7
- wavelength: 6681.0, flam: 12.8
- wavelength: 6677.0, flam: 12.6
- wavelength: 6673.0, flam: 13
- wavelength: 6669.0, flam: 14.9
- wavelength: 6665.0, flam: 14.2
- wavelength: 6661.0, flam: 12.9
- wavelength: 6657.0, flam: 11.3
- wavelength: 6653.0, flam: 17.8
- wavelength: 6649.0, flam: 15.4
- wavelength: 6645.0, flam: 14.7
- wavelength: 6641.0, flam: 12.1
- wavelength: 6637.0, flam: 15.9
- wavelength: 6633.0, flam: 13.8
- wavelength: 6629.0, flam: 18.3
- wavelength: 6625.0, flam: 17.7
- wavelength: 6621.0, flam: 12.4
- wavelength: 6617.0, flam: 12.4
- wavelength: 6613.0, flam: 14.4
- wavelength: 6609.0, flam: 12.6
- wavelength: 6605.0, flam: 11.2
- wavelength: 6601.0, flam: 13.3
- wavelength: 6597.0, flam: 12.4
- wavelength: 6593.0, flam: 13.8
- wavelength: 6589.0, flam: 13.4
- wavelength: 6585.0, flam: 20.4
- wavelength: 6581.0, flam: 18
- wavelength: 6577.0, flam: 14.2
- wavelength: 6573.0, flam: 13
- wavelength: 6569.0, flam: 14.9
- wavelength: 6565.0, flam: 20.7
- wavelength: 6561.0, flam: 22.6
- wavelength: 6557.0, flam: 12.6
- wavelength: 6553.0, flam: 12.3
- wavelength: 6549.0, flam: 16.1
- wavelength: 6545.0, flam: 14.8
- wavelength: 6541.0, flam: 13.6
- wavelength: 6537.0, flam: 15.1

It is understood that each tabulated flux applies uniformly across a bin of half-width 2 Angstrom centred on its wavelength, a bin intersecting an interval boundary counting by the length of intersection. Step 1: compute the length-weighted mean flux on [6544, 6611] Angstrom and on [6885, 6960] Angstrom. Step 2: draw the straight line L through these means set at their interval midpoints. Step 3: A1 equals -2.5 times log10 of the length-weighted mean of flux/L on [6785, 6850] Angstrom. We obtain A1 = 0.10 mag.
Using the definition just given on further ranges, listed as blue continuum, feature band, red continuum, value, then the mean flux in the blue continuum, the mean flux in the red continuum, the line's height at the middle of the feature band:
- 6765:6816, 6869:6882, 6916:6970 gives 0.05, 13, 12.9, 12.9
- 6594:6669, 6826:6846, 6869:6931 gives 0.08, 14.1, 12.9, 13.2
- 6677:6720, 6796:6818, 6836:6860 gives -0.08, 13.3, 11.3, 11.8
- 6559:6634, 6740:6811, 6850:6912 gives 0.04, 15.3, 12.6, 13.6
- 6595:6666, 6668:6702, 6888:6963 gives 0.06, 14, 13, 13.9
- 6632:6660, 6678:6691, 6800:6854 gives 0.09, 14.4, 12.2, 13.9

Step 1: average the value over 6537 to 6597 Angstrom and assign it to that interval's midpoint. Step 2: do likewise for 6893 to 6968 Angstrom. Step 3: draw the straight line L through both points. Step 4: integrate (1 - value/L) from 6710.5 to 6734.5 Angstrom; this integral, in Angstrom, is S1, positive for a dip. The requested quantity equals 1.7 Angstrom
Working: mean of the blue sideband 15.6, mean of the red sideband 13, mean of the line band 13.5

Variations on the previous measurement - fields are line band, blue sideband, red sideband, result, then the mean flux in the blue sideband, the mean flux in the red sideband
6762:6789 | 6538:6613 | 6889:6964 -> 1.64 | 15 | 13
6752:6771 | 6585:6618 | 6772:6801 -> -1.10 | 13.4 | 13.1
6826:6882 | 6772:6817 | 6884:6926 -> 5.18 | 12.9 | 13.1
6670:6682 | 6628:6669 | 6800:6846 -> 1.06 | 14.6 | 12.5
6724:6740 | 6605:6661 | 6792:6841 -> 0.76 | 14.3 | 12.7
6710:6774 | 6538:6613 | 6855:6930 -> 1.39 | 15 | 12.6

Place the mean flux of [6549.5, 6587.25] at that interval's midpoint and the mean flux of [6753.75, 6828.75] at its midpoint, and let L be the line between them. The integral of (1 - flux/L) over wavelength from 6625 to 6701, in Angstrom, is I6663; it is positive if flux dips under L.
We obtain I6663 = 5.2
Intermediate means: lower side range 16.5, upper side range 13.1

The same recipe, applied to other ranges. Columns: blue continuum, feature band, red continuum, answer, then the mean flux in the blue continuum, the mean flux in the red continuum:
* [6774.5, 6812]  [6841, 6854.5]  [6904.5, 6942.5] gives 1.9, 12.8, 13.2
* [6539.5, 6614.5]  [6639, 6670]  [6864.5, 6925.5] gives 0.7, 15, 12.9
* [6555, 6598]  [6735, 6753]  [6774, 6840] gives 0.8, 16.1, 12.8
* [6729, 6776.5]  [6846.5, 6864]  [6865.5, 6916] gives 2.9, 13.4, 13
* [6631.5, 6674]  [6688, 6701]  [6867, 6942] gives 0.9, 14.2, 13.1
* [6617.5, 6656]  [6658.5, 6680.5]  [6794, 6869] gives 1.8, 15.1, 12.2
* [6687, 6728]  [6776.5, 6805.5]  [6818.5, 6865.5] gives -1.3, 13.3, 11.8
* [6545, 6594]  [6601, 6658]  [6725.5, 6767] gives 2.9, 16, 13.3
